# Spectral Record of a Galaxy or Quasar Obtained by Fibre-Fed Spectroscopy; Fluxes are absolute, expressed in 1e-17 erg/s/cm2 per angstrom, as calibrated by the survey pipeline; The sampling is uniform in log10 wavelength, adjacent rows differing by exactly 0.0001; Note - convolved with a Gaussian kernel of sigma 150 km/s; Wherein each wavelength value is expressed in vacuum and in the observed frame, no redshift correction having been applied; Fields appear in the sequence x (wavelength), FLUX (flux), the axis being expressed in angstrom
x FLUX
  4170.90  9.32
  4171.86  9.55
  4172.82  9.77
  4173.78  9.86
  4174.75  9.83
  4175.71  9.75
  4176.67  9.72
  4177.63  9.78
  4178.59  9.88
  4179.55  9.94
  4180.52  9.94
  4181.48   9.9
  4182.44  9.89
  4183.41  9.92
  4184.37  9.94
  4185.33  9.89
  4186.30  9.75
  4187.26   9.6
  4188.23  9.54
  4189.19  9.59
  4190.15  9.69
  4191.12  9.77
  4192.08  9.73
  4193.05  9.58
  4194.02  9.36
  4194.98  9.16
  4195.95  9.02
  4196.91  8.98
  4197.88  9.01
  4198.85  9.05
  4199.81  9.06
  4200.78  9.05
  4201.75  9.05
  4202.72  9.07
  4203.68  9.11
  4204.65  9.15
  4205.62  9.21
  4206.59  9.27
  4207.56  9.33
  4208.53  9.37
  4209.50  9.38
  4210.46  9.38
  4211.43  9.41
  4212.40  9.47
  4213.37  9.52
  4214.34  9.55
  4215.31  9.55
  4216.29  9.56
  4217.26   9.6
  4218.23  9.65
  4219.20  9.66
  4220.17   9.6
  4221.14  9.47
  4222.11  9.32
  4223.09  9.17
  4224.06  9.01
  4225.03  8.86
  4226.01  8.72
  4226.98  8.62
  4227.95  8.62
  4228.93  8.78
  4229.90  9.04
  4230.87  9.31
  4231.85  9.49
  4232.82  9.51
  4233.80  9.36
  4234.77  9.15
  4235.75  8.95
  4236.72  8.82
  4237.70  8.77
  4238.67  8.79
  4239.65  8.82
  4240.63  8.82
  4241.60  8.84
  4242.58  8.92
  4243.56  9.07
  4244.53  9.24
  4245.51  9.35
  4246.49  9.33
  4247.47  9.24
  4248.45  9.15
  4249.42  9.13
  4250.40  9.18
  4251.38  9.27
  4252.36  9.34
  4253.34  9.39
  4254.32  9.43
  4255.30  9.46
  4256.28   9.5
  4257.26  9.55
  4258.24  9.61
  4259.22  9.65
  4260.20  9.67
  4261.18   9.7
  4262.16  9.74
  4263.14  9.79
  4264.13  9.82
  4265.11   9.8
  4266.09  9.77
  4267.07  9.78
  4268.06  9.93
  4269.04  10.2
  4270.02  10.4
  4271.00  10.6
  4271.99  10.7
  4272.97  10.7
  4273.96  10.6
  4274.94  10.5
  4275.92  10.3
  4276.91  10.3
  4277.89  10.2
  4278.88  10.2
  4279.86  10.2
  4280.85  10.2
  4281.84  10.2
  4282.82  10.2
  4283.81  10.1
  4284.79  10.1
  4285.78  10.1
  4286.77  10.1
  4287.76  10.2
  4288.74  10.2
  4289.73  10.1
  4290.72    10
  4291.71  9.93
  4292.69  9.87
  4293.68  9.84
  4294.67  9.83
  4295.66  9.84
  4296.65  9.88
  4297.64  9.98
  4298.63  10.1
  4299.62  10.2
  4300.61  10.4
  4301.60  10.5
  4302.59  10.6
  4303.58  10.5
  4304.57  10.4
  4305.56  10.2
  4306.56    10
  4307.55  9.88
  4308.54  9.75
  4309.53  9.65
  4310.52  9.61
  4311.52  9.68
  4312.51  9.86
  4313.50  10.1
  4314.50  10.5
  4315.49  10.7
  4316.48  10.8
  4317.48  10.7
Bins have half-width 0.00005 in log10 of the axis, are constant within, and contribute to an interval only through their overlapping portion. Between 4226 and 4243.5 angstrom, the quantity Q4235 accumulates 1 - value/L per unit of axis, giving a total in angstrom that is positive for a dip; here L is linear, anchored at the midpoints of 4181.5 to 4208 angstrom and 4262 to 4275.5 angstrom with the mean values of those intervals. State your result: 1.5 angstrom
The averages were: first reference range 9.41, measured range 8.97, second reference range 10.2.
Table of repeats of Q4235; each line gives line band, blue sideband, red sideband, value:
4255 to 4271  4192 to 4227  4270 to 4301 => 0.2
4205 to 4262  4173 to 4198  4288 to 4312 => 3.3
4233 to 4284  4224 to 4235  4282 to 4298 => -0.7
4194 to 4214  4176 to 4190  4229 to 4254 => 0.7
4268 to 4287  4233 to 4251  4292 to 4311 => -1.3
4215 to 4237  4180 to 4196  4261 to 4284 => 1.5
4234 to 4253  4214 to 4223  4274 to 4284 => 1.5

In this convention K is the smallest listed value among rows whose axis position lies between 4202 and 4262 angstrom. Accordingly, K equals 8.62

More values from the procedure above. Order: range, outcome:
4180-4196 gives 9.02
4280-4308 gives 9.83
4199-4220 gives 9.05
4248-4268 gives 9.13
